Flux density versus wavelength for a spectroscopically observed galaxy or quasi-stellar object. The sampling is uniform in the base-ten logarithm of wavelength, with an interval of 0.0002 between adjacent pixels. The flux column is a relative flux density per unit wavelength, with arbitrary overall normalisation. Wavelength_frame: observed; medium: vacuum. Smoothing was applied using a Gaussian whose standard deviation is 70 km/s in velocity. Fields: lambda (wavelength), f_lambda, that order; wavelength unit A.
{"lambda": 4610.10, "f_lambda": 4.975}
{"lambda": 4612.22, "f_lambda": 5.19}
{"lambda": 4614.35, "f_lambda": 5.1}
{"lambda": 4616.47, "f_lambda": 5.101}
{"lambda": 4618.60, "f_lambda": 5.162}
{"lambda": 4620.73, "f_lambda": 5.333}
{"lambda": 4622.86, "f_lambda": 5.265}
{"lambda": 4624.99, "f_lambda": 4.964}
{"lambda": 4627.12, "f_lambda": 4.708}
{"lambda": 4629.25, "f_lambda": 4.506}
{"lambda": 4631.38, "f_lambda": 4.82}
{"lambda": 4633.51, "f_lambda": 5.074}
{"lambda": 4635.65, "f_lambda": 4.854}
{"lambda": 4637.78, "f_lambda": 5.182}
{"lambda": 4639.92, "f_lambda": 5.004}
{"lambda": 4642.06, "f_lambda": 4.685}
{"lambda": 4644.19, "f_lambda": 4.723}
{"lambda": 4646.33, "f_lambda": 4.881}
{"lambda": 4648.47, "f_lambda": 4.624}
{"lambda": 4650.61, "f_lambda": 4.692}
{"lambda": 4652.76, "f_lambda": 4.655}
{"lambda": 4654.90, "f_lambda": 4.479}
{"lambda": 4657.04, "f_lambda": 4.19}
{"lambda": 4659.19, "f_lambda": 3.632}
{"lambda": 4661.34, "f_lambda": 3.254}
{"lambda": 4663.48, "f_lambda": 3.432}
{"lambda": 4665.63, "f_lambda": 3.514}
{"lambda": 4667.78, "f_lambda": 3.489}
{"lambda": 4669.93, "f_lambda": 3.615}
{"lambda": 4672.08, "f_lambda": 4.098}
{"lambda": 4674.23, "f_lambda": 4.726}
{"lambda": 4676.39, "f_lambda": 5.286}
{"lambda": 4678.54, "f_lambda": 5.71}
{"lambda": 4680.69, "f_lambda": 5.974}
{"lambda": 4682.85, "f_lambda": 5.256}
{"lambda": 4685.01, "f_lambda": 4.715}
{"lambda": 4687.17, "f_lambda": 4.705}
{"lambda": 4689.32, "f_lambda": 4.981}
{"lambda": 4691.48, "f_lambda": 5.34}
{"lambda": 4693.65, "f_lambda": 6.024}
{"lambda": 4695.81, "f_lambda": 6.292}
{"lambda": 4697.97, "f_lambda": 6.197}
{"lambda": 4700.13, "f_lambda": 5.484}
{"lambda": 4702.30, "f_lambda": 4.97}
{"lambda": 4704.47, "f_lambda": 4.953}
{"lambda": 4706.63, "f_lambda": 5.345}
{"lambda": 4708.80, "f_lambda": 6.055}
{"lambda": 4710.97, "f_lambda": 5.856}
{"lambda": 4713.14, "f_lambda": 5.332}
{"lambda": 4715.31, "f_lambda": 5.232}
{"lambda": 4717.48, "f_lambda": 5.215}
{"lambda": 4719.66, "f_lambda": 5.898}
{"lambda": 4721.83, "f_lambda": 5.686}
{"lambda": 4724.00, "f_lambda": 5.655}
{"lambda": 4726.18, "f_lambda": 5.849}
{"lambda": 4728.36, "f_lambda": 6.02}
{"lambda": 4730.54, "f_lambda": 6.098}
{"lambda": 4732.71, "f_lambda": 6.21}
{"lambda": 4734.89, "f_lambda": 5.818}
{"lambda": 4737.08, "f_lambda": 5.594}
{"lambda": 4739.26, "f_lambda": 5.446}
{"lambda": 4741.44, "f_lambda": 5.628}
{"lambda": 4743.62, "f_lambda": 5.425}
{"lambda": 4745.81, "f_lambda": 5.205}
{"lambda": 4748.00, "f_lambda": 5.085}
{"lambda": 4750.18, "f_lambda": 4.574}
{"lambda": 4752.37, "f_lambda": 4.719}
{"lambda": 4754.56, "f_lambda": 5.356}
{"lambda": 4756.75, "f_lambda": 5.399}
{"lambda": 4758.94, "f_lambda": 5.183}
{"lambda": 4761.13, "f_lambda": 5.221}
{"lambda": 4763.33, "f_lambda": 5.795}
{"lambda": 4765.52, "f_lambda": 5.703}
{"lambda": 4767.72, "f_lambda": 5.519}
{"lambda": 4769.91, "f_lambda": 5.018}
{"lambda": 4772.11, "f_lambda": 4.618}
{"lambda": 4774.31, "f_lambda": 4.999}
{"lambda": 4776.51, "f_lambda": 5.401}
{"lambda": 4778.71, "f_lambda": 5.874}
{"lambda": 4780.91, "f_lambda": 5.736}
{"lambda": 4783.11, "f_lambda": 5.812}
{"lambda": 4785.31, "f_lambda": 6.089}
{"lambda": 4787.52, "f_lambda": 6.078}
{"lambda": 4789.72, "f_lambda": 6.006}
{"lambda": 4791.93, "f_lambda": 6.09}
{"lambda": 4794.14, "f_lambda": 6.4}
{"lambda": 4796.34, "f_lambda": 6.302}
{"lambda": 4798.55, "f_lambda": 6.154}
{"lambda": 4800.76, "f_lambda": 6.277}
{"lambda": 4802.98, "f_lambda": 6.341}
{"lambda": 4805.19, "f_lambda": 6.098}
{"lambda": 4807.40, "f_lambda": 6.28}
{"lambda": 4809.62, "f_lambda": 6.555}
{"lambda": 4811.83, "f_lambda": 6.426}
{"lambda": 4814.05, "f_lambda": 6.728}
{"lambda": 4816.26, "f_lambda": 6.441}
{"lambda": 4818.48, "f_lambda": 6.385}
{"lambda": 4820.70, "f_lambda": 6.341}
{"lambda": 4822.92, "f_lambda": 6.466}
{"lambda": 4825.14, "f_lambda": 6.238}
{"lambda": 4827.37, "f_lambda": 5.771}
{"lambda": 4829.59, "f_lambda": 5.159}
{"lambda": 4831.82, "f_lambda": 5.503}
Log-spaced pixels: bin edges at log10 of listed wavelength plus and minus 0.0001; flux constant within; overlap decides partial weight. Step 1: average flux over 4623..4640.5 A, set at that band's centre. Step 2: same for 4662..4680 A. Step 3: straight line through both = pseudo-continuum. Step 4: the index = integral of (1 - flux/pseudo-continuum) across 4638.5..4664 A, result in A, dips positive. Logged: 1.2 A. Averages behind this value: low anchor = 4.91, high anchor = 4.25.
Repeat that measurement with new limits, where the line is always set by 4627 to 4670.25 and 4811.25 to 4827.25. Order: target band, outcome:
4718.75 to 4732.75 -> -1.6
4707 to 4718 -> -0.9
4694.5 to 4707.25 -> -1.4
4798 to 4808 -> -0.1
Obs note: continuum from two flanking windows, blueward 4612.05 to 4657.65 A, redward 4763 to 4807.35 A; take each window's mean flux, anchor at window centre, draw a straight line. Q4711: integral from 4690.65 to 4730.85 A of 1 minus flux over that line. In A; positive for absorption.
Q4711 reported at -2.2 A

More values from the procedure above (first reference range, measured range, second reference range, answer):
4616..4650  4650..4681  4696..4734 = 5.7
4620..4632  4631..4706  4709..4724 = 6.4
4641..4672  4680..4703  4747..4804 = -4.4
